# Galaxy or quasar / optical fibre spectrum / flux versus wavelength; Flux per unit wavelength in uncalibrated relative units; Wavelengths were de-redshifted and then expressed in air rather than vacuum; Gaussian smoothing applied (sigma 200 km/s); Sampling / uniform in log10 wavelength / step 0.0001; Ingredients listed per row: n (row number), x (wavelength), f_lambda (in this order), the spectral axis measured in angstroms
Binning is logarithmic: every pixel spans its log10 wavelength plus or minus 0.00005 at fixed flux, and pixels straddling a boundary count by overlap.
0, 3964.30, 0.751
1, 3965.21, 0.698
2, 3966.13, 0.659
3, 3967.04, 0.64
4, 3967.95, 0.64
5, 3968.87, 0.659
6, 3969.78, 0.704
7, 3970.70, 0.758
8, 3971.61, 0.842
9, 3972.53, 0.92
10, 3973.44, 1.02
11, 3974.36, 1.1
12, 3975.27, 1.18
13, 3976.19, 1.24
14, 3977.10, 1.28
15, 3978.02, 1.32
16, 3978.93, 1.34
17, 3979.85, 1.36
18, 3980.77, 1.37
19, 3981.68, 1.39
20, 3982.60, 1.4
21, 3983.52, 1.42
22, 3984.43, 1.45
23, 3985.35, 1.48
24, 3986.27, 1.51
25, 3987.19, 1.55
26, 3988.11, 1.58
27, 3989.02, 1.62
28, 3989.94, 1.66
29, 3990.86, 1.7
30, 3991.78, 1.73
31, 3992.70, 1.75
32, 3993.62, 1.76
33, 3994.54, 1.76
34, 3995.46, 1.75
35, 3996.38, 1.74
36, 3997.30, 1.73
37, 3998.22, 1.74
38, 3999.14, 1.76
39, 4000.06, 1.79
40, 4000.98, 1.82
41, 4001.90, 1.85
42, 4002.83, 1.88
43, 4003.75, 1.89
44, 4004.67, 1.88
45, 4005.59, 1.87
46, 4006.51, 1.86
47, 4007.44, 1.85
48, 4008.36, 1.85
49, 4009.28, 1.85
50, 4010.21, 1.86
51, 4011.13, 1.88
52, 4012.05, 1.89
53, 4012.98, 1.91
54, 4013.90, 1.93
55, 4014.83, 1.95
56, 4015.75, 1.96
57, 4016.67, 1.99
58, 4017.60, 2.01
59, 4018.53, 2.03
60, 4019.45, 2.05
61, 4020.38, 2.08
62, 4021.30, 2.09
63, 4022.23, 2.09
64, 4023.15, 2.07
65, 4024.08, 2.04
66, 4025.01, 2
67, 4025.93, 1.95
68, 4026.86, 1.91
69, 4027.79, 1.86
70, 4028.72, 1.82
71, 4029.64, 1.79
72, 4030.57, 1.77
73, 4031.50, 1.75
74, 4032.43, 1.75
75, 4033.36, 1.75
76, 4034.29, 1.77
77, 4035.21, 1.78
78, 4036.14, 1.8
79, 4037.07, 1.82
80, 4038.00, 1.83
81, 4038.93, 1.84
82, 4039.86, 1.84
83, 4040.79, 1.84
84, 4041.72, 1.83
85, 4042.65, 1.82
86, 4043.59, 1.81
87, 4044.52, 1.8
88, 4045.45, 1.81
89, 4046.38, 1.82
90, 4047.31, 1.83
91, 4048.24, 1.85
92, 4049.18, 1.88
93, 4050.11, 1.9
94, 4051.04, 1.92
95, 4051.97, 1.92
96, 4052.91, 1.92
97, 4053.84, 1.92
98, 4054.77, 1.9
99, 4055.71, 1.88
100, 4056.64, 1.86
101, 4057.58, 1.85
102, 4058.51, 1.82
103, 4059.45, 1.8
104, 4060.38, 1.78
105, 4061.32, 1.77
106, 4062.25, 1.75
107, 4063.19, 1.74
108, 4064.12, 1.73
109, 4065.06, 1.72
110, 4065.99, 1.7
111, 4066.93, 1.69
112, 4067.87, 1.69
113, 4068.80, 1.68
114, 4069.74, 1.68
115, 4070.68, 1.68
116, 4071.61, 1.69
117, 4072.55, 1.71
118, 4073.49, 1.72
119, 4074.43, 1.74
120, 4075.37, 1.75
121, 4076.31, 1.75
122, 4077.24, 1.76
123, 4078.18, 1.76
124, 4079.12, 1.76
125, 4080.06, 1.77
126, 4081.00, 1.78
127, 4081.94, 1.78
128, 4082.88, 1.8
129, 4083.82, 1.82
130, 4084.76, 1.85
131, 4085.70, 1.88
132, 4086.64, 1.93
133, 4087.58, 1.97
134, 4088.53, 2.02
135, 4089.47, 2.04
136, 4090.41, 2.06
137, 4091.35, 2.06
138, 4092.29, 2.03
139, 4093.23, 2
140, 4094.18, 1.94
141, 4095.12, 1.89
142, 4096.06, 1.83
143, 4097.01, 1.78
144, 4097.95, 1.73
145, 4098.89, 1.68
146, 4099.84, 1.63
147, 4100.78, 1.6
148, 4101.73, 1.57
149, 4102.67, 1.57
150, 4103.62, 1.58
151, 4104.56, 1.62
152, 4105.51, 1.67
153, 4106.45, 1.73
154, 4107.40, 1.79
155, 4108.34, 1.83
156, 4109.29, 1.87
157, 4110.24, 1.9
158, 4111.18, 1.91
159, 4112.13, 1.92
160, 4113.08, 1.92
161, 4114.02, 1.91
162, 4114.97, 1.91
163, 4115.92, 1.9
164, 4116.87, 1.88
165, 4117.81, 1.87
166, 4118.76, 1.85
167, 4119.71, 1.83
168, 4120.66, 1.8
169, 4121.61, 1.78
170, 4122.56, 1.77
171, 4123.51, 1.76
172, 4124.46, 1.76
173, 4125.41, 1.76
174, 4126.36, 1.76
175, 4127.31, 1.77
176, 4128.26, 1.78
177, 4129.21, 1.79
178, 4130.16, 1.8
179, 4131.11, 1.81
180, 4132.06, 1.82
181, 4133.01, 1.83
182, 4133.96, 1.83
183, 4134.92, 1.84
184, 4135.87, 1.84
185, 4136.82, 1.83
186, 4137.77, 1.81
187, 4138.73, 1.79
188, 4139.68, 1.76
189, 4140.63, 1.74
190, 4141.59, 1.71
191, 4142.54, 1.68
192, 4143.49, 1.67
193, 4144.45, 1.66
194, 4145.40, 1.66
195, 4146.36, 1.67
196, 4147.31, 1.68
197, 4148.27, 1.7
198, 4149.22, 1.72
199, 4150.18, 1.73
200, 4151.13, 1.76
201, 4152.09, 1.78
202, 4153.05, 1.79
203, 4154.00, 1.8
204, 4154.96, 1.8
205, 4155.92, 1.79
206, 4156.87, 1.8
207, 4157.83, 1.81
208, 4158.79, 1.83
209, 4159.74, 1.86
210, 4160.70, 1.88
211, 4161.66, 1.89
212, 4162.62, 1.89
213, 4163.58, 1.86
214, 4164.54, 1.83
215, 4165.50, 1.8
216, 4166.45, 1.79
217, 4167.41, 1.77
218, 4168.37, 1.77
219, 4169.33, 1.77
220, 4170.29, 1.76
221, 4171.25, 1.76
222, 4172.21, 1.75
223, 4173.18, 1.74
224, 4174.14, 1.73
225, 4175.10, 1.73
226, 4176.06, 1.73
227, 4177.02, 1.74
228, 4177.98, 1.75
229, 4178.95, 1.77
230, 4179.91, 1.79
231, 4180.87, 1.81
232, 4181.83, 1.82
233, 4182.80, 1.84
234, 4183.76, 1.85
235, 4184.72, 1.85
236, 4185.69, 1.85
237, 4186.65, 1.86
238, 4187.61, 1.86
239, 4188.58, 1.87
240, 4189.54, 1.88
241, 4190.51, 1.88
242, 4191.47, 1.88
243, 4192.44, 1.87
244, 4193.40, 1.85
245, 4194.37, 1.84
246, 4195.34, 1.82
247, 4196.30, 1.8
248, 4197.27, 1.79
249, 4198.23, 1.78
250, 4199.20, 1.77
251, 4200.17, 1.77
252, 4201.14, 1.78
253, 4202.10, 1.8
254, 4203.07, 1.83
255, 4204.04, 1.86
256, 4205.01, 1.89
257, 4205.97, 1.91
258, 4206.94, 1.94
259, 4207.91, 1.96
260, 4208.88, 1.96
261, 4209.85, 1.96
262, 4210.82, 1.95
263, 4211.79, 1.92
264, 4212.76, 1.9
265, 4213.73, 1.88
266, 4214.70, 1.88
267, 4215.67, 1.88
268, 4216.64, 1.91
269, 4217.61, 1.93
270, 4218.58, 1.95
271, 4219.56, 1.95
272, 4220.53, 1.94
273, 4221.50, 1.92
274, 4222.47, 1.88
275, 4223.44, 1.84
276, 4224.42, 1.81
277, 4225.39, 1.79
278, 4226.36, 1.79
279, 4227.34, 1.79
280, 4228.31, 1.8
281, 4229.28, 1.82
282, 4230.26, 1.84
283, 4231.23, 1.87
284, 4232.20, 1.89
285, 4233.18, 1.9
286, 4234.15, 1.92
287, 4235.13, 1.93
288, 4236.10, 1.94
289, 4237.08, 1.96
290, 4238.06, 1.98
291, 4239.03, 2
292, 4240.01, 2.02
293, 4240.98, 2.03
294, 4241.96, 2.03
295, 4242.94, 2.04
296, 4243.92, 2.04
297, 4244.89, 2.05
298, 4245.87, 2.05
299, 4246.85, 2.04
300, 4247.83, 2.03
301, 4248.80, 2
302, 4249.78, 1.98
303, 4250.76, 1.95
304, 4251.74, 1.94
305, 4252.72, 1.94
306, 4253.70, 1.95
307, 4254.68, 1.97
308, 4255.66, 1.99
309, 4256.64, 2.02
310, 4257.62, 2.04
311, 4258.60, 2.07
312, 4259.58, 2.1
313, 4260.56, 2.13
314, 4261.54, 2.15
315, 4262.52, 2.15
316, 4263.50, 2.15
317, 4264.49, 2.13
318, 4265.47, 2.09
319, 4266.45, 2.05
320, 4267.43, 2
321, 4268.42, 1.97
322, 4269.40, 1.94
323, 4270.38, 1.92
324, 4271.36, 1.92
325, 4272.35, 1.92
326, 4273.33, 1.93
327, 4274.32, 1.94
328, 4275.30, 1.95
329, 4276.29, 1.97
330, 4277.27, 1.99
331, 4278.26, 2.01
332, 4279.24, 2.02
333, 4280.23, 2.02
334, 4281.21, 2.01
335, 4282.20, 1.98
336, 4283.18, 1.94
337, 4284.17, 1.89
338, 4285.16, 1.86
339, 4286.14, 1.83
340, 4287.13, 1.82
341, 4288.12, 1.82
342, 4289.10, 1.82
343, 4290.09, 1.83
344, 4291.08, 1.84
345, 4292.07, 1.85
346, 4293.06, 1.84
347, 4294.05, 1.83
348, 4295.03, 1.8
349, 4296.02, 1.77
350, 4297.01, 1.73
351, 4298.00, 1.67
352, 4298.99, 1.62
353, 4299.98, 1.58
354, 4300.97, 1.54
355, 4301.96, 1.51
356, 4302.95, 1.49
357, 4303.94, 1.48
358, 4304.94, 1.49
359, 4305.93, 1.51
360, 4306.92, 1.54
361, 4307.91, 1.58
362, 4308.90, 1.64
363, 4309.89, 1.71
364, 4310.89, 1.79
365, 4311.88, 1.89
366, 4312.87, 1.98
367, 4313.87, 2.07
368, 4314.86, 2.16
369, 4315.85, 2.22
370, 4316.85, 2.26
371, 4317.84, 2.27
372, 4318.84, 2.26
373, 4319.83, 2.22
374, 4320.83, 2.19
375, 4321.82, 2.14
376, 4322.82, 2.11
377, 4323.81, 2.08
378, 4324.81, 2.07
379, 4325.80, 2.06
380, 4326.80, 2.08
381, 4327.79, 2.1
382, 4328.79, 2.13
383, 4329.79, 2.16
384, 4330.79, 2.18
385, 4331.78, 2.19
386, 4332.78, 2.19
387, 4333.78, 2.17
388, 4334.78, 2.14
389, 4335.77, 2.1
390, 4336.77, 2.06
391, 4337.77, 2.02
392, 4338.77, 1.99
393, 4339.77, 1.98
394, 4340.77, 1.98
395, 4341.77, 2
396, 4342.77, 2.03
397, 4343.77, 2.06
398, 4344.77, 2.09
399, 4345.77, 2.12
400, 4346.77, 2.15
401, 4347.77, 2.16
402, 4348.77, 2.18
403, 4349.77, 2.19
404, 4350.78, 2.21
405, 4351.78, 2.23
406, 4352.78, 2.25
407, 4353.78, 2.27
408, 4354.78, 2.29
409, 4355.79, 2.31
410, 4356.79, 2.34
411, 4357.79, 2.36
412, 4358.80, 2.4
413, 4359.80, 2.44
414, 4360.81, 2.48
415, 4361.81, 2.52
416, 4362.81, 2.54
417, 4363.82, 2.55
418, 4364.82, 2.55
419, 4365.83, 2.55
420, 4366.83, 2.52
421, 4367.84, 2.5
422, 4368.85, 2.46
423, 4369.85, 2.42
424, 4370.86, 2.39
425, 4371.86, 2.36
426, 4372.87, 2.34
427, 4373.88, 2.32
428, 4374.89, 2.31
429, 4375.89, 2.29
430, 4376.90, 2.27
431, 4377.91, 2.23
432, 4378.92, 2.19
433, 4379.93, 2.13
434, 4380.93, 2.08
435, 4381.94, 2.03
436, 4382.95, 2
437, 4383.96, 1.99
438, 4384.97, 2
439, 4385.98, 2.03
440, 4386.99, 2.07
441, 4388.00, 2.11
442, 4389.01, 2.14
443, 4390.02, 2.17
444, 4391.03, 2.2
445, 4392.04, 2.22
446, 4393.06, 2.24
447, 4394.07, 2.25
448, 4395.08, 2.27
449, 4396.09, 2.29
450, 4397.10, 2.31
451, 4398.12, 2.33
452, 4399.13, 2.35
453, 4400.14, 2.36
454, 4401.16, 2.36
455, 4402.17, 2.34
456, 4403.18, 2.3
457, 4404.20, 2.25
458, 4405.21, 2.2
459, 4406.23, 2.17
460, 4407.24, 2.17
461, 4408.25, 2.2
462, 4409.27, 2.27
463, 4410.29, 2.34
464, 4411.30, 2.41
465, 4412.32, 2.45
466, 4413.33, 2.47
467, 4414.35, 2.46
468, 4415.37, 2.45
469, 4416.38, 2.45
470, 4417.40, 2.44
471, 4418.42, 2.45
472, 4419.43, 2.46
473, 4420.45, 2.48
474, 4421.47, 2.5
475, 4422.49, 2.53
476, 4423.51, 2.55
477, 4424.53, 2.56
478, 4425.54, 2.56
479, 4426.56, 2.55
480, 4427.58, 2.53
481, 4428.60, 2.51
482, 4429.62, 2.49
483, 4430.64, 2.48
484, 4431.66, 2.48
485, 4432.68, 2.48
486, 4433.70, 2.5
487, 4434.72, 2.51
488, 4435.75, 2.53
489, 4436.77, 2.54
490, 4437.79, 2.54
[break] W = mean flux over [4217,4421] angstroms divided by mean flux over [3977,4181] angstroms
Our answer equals 1.16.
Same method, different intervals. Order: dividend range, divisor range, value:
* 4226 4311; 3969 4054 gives 1.10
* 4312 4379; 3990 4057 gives 1.20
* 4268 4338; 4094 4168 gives 1.08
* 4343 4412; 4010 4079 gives 1.23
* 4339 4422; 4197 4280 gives 1.17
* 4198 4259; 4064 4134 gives 1.07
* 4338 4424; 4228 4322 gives 1.19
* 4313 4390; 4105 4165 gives 1.23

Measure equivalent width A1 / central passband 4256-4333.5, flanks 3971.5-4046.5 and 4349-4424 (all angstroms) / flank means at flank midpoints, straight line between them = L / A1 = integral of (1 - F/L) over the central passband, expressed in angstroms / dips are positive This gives 8.3 angstroms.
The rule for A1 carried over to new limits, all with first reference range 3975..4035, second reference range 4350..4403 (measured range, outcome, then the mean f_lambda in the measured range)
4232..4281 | 2.6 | 2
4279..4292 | 1.6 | 1.89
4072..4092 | 0.2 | 1.84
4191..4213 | 1.9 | 1.86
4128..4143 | 1.2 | 1.79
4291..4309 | 4.4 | 1.64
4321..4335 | 0.6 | 2.13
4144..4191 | 4.7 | 1.79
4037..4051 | -0.2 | 1.84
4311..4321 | 0.3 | 2.14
